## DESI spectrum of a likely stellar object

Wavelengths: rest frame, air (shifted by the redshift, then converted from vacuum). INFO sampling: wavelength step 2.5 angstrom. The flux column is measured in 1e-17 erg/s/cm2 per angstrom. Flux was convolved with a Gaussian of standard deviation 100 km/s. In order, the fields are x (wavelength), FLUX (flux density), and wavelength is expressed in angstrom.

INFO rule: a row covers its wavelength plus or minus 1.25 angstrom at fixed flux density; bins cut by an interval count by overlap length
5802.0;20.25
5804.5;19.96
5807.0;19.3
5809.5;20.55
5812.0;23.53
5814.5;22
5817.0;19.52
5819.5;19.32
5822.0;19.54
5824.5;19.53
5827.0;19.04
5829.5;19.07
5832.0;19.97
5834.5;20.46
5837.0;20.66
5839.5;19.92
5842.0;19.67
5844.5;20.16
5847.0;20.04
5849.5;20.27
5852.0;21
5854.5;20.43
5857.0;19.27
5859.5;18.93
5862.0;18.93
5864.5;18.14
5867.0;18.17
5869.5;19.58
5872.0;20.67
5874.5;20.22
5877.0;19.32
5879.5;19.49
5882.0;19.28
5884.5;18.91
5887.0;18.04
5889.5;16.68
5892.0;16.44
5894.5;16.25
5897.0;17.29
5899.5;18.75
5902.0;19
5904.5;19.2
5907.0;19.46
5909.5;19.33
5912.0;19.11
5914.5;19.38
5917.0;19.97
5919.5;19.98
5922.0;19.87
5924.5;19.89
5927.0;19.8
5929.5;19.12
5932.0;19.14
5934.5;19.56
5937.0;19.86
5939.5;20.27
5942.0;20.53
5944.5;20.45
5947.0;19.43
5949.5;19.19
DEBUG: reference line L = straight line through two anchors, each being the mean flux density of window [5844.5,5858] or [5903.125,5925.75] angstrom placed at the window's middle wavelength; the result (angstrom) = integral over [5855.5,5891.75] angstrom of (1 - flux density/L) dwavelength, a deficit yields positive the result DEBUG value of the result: 2.0 angstrom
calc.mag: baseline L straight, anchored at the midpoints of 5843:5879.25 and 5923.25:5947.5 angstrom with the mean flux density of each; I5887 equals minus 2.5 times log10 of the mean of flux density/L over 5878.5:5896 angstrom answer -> 0.11 mag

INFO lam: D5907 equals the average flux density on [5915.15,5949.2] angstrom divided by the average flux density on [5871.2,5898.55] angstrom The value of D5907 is 1.1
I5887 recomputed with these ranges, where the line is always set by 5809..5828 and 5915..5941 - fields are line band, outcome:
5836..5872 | 0.03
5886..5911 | 0.11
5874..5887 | 0.04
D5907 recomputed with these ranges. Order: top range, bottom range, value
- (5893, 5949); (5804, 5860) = 0.96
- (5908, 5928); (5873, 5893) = 1.06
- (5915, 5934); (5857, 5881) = 1.02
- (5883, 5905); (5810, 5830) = 0.88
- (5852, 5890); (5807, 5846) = 0.95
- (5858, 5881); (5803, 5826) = 0.95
